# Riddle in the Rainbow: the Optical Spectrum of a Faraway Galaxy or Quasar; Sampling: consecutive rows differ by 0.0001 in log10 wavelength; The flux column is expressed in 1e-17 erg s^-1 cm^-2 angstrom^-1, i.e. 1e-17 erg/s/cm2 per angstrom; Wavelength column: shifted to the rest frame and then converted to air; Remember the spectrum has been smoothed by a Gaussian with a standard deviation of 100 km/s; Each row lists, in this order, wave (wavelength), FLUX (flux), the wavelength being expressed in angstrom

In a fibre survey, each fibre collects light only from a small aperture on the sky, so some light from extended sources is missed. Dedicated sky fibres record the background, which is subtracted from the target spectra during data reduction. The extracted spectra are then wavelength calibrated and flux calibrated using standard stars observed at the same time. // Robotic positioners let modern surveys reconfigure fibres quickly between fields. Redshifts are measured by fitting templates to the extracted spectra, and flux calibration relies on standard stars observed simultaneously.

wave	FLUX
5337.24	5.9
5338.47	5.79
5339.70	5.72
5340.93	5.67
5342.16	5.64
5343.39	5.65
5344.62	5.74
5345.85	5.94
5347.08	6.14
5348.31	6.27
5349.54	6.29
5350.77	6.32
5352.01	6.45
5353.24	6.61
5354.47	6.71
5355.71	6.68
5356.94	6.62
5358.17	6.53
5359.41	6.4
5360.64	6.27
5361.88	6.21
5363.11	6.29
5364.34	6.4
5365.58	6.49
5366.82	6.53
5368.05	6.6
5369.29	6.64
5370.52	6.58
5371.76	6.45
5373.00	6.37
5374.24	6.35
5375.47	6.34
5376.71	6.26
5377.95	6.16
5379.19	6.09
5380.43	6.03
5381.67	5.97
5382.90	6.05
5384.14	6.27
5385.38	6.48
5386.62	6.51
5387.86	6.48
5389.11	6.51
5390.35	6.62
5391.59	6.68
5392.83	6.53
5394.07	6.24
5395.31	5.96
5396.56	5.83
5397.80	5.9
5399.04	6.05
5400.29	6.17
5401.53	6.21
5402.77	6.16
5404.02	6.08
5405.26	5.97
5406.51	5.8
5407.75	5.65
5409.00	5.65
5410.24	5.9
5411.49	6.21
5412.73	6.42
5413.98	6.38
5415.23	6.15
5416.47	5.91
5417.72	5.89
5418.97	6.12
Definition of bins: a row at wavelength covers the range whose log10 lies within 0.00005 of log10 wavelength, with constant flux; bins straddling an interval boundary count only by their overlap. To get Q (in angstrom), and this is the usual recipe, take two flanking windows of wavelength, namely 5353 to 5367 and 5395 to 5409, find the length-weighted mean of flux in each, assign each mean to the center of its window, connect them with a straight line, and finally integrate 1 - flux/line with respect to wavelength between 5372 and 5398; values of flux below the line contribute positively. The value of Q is -0.5 angstrom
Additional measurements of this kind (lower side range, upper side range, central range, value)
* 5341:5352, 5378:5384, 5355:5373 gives -1.3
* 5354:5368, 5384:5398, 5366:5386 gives 0.3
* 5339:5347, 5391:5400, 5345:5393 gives -3.4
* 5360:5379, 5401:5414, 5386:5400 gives -0.3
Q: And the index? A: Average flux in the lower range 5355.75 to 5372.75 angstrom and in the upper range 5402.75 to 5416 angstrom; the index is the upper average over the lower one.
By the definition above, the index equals 0.93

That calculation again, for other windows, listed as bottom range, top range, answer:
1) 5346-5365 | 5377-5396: 0.98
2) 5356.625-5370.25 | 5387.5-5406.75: 0.96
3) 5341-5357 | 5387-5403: 1.01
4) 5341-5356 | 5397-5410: 0.97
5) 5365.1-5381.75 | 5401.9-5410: 0.93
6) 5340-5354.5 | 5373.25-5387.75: 1.03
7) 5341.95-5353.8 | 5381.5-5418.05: 1.01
